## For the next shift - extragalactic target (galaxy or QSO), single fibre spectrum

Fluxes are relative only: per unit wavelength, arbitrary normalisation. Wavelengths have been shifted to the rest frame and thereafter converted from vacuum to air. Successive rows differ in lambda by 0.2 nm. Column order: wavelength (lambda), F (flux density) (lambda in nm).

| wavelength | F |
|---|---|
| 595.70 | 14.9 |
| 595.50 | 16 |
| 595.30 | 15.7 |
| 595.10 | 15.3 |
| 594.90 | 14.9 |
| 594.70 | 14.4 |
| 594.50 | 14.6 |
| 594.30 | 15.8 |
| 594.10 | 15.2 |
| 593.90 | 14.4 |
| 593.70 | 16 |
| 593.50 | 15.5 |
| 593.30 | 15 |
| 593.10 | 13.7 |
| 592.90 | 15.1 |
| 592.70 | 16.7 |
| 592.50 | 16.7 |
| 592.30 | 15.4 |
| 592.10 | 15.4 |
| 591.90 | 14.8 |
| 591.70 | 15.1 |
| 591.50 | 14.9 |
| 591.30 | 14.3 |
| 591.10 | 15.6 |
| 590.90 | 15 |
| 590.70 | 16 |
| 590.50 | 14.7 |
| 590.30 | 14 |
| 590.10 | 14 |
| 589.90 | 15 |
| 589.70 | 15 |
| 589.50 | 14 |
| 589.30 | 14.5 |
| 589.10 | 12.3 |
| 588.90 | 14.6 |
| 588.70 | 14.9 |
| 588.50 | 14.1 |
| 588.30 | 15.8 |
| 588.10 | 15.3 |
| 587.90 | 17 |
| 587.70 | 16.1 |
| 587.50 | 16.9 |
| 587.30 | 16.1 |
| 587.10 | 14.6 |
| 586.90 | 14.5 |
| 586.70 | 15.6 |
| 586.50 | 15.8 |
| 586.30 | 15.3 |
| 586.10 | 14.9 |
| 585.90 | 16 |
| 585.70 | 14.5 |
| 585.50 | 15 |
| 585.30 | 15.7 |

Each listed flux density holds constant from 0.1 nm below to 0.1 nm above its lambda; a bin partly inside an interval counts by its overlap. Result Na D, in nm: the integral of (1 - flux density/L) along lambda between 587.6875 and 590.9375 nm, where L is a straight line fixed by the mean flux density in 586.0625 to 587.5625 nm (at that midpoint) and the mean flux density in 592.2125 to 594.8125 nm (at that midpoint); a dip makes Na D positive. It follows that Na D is 0.122 nm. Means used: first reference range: 15.4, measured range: 14.8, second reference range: 15.3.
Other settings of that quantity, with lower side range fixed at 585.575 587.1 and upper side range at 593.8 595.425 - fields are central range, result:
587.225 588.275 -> -0.08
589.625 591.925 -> 0.04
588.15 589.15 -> 0.04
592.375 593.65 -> -0.03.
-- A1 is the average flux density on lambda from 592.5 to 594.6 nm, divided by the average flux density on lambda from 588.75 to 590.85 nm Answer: 1.1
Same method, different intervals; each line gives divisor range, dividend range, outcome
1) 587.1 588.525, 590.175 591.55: 0.94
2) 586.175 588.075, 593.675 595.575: 0.97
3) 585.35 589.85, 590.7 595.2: 1.00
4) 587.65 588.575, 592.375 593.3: 0.99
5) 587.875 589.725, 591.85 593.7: 1.05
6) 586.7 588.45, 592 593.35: 0.98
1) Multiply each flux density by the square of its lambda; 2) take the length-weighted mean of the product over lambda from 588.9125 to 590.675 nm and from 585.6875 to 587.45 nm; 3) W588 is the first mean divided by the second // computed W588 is 0.94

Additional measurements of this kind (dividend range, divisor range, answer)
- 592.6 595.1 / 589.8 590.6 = 1.06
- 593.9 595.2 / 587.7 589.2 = 1.02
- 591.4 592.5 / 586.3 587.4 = 1.01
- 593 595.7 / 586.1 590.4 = 1.03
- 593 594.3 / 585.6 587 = 1.01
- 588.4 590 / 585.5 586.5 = 0.95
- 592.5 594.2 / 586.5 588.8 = 1.00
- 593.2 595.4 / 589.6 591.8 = 1.03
